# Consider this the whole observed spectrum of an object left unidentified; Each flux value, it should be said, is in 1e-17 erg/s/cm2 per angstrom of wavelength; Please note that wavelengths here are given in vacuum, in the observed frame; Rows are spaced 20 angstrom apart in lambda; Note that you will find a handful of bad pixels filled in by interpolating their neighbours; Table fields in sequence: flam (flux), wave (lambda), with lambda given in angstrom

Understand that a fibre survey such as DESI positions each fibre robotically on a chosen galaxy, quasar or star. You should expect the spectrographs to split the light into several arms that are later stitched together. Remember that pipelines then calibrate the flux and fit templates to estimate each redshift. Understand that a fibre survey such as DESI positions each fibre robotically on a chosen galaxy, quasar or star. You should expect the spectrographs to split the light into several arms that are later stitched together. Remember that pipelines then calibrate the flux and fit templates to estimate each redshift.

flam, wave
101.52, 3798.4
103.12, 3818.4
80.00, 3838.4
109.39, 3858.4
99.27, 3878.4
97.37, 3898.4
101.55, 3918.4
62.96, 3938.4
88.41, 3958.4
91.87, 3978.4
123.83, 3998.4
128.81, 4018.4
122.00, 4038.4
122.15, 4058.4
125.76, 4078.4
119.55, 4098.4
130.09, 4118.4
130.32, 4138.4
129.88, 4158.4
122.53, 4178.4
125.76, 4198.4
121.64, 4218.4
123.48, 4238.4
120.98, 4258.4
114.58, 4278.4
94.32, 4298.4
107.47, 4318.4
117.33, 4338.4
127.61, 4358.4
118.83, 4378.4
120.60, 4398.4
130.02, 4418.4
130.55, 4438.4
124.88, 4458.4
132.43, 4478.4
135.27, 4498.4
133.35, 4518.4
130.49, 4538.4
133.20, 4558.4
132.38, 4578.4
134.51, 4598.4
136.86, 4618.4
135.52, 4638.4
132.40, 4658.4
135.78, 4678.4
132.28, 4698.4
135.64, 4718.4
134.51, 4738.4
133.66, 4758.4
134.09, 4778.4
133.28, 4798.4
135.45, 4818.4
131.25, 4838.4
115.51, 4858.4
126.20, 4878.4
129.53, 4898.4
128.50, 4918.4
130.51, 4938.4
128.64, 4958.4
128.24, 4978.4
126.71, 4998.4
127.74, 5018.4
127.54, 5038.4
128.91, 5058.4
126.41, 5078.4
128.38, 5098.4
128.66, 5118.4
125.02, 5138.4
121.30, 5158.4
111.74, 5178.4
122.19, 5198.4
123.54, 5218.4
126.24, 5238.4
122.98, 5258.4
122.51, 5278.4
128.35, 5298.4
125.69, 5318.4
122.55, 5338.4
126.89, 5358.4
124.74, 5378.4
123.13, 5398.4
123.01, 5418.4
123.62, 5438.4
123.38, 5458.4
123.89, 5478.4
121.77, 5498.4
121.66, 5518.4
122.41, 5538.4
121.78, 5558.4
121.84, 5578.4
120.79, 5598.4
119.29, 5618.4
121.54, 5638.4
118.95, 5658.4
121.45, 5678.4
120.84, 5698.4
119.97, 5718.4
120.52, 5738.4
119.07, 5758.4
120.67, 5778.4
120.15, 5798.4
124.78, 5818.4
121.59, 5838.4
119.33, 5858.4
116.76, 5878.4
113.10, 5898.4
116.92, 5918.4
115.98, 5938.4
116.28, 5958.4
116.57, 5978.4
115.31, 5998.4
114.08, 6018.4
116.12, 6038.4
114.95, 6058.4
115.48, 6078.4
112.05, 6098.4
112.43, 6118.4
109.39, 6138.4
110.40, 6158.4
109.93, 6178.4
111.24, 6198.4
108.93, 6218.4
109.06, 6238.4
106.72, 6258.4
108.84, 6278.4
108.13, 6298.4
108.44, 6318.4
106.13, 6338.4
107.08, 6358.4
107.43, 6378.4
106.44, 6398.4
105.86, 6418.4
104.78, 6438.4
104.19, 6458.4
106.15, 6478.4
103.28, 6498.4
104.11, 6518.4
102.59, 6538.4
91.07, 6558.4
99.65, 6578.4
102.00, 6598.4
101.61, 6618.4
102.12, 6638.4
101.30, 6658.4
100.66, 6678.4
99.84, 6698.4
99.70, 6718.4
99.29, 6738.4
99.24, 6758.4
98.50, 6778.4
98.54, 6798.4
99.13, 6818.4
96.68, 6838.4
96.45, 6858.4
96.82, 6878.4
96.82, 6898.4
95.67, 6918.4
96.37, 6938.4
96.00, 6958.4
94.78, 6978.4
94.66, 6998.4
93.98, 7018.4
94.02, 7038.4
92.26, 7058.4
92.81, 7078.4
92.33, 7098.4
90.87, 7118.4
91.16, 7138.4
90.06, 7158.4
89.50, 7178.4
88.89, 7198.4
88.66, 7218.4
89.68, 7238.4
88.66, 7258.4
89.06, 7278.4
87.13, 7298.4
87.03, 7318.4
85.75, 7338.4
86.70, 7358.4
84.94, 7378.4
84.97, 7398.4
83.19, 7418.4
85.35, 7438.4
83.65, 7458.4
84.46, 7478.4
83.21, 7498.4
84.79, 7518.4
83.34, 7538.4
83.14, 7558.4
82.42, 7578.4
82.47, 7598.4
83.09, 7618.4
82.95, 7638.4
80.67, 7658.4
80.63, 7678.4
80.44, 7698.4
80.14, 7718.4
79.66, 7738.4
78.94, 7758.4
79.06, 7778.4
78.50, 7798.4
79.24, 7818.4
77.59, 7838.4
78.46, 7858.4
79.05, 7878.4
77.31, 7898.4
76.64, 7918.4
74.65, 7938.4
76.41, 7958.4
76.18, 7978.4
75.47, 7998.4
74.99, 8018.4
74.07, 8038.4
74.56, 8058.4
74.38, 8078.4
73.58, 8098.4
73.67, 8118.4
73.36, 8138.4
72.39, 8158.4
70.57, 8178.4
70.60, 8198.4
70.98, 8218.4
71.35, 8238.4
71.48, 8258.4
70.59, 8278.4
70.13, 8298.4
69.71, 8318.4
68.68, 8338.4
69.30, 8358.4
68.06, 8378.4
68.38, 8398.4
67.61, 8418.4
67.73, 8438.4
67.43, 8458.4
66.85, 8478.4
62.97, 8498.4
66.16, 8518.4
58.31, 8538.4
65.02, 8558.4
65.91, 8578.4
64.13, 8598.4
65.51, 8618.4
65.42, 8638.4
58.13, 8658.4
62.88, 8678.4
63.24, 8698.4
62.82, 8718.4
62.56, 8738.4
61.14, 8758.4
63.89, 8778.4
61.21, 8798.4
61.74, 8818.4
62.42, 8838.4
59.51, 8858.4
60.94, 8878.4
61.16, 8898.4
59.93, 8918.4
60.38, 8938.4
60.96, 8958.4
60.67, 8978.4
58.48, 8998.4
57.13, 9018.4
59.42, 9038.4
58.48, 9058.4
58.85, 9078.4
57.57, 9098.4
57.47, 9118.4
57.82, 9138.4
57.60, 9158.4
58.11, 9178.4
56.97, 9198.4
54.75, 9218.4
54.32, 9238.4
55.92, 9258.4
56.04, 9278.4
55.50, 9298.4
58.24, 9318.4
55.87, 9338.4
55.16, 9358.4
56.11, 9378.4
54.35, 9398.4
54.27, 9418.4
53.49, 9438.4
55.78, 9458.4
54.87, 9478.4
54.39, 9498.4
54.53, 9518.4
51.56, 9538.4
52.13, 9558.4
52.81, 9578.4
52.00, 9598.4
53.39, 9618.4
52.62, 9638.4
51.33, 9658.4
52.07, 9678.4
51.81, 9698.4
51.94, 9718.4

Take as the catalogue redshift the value 0.000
